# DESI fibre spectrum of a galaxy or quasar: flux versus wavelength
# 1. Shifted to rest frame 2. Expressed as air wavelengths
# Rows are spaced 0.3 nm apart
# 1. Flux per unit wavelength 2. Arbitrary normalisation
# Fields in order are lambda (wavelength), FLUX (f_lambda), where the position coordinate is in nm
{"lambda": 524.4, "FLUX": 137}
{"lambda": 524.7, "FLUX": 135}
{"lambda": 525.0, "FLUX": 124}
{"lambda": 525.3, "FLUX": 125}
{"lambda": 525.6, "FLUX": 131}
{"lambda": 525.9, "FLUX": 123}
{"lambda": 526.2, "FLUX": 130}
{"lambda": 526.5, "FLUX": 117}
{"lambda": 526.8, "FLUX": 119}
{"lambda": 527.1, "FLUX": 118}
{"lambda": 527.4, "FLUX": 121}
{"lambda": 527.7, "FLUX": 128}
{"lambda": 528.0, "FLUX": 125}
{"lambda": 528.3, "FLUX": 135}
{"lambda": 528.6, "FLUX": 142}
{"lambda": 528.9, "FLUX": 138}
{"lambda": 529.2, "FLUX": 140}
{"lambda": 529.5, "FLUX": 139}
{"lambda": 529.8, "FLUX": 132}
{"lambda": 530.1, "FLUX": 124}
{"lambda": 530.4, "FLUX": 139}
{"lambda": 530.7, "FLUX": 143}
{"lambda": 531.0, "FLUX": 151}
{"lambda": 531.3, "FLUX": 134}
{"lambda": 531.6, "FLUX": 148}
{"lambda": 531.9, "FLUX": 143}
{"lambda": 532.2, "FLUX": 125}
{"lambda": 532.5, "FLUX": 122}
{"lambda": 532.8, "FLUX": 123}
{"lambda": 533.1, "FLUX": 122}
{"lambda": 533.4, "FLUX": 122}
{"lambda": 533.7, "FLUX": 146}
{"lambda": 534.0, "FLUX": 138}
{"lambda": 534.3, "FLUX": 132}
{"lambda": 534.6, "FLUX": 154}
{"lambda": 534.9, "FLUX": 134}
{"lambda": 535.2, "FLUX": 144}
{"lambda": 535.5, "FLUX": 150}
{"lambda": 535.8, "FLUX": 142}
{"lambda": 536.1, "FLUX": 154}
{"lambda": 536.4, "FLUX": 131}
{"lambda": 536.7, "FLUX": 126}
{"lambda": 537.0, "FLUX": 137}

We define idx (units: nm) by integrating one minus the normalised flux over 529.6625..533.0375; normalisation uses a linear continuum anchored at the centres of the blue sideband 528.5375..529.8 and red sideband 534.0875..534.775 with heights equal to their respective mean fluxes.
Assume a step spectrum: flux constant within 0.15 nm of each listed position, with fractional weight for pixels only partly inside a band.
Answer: 0.13 nm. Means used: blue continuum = 139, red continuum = 142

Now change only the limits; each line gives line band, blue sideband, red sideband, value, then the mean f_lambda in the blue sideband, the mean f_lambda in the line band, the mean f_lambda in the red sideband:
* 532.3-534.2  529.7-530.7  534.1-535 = 0.13 nm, 133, 129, 140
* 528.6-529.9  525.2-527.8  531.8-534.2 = -0.12 nm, 123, 138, 130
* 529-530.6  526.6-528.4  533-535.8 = -0.08 nm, 124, 135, 139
